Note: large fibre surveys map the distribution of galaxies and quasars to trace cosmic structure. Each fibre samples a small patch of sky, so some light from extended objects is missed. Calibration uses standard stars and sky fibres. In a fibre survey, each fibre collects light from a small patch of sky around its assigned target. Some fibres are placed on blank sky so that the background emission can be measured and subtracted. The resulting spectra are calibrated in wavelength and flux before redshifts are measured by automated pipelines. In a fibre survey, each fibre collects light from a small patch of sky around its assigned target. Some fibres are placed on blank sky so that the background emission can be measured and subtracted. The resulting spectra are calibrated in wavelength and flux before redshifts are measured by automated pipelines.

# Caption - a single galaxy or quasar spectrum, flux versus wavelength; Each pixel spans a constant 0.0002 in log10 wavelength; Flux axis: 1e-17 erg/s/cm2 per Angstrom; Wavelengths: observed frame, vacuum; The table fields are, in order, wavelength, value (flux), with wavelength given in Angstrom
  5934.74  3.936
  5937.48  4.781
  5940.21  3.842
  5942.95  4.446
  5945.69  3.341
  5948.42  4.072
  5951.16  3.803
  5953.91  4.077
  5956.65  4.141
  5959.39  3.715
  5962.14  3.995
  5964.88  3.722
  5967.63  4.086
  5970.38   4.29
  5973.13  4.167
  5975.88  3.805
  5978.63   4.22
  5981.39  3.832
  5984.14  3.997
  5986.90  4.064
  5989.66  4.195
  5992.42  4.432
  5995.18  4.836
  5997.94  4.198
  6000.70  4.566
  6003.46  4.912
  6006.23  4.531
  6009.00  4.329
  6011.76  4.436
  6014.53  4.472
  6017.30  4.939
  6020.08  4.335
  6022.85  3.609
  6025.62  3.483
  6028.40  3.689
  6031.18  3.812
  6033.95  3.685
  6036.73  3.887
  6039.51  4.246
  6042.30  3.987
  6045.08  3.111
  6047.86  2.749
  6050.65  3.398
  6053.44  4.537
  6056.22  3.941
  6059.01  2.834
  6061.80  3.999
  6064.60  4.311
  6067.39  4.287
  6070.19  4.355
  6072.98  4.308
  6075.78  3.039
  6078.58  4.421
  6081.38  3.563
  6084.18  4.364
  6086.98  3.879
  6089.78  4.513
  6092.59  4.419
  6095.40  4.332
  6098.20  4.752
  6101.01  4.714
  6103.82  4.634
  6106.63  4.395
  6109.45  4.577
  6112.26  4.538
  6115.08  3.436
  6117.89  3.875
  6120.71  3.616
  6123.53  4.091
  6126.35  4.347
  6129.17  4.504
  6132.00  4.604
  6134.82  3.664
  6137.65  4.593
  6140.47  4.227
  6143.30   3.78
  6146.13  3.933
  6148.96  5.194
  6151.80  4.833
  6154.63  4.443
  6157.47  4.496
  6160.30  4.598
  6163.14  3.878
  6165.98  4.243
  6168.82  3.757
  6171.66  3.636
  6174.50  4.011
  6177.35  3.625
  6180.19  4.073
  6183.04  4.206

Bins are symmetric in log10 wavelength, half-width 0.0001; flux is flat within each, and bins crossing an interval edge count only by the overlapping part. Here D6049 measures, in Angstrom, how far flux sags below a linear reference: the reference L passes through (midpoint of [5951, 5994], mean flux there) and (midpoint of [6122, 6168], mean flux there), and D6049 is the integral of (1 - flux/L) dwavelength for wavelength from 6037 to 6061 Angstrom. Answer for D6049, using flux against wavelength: 3.1 Angstrom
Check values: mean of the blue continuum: 4.04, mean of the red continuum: 4.33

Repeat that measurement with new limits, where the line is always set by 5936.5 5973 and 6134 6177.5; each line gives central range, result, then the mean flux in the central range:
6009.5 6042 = 0.2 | 4.06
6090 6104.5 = -1.4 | 4.56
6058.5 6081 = 0.8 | 3.97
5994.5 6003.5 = -1.1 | 4.57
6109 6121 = 0.5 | 4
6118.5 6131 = 0.1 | 4.14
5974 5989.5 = 0.2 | 4.01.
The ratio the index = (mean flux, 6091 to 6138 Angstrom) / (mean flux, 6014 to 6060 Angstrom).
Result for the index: 1.13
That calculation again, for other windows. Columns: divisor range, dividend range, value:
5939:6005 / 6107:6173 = 1.02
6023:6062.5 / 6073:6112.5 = 1.17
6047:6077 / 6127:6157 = 1.15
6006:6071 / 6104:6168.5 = 1.08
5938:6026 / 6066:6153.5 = 1.02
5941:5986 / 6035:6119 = 1.02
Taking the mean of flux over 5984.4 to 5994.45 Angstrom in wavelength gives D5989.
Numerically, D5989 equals 4.24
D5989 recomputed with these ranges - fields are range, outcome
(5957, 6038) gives 4.15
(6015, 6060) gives 3.79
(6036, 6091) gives 3.88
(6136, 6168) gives 4.37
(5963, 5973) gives 4.05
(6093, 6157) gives 4.33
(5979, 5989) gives 4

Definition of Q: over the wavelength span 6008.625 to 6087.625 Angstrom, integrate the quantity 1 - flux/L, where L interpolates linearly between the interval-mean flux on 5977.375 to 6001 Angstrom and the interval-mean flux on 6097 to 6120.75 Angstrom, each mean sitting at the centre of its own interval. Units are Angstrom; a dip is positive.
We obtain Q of 6.5 Angstrom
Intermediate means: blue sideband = 4.25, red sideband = 4.32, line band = 3.93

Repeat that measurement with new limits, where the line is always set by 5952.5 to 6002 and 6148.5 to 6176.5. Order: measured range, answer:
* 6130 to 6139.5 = -0.1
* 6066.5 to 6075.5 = 0.1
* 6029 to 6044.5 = 1.1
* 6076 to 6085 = 0.5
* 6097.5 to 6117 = -0.9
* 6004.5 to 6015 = -0.8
